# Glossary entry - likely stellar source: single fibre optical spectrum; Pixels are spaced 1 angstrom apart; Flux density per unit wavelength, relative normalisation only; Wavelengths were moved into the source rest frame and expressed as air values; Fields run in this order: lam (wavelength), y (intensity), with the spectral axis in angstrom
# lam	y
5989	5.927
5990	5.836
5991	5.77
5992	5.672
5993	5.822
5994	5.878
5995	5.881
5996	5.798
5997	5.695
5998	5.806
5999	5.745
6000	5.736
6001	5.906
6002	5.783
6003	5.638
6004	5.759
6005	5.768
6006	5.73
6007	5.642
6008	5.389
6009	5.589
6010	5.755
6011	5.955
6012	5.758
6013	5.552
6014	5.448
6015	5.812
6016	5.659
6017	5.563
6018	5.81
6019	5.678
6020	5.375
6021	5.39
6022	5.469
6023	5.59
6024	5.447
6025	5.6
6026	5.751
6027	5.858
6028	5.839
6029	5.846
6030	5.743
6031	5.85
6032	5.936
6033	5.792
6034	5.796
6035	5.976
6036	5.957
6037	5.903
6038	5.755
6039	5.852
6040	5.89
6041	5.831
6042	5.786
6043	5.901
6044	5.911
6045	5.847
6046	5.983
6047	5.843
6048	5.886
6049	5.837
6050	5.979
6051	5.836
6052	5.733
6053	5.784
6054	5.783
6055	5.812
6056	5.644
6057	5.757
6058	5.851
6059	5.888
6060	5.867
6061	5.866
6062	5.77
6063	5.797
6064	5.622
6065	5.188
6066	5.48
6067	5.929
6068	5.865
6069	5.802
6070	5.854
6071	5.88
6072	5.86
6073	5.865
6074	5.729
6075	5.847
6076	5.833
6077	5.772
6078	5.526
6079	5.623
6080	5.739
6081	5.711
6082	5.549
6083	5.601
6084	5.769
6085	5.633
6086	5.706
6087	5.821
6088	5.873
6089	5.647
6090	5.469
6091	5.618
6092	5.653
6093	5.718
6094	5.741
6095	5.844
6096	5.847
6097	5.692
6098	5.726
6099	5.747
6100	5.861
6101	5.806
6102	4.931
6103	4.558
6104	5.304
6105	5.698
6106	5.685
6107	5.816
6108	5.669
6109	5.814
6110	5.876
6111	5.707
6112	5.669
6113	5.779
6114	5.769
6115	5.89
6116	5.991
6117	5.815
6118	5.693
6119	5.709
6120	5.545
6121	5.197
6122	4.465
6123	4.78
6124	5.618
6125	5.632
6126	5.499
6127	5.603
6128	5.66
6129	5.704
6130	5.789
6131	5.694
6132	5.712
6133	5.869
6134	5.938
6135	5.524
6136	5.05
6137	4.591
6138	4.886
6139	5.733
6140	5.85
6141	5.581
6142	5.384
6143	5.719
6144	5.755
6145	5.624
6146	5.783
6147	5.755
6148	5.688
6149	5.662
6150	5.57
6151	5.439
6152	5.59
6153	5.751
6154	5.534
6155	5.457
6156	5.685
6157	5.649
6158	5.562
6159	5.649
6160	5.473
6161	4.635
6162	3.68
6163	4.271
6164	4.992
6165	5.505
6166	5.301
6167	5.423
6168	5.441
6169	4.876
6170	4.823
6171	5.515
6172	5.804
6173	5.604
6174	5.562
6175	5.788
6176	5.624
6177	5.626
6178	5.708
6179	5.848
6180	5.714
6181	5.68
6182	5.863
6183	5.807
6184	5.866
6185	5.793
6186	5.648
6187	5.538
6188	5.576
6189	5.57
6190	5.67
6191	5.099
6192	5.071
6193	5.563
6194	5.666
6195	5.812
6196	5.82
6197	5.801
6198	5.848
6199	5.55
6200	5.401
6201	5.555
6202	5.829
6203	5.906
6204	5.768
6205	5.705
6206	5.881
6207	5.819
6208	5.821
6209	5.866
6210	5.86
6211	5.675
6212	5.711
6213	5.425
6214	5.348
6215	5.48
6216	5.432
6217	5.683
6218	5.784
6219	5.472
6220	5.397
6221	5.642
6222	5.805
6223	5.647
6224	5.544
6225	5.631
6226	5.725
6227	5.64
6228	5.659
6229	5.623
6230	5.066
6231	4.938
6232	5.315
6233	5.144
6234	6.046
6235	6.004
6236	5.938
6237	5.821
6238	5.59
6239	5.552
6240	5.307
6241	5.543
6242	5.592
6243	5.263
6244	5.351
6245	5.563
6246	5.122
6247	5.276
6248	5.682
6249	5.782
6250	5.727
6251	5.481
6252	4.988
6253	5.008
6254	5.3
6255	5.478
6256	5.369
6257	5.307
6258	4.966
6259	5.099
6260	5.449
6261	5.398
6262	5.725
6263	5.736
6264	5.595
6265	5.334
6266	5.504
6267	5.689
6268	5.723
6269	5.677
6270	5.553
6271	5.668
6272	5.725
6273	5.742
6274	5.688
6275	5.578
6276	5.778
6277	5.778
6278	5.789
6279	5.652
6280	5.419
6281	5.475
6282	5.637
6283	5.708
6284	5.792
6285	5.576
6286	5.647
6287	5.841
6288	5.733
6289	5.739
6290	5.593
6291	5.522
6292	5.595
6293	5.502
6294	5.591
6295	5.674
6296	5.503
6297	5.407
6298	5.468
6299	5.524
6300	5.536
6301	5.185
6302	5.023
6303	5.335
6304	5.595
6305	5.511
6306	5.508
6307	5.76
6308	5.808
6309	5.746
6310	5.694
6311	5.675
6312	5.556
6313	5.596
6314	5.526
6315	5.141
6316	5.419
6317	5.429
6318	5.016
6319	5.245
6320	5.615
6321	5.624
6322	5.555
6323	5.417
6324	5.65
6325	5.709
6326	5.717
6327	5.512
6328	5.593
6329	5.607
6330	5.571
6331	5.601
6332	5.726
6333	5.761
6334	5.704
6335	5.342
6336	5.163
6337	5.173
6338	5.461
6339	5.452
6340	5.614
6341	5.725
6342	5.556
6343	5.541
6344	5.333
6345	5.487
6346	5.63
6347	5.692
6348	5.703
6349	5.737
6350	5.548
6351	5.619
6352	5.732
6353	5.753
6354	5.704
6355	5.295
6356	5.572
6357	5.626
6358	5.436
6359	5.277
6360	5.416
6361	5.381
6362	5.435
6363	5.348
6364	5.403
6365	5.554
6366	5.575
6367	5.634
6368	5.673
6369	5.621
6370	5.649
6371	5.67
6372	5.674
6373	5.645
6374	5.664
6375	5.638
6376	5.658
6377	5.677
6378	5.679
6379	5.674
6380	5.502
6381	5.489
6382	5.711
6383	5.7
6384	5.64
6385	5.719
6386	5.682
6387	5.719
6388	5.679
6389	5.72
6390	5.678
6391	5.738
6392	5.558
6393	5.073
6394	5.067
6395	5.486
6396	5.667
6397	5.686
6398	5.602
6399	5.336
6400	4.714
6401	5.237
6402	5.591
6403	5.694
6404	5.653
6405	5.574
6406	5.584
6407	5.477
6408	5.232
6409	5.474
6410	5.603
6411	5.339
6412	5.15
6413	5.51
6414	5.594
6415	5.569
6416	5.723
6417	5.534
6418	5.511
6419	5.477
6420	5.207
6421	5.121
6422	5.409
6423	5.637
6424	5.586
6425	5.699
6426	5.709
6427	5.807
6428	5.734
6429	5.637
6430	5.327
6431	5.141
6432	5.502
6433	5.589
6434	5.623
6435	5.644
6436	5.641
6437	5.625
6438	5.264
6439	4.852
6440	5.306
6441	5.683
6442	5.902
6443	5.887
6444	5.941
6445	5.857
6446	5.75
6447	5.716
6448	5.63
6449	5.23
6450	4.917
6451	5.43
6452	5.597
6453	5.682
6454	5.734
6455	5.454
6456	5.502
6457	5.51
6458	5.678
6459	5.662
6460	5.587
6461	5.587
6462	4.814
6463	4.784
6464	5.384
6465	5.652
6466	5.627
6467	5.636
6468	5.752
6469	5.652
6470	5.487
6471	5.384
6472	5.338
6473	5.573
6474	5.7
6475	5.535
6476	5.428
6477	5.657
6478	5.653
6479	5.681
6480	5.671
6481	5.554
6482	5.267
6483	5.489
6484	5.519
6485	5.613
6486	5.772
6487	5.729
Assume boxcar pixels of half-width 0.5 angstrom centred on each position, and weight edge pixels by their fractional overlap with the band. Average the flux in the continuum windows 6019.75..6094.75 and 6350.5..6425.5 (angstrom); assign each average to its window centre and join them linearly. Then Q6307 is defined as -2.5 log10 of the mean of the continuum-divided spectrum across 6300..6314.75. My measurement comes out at 0.01 mag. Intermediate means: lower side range 5.76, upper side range 5.53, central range 5.53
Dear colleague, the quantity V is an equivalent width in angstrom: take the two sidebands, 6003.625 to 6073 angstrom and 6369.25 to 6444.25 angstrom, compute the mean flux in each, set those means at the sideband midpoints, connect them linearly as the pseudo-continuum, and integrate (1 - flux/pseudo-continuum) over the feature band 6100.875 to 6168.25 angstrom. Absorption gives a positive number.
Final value 2.6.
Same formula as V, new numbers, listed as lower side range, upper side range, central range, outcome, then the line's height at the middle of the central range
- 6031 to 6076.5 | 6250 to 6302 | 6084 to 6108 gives 0.56 angstrom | 5.76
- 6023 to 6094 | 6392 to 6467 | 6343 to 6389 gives -0.43 angstrom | 5.54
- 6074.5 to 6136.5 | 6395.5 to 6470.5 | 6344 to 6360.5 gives -0.09 angstrom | 5.54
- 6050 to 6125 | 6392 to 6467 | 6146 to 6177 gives 1.37 angstrom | 5.64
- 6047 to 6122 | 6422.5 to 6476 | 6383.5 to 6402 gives 0.20 angstrom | 5.56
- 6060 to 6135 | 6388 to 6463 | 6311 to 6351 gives 0.17 angstrom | 5.55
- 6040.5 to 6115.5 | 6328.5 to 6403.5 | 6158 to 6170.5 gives 1.43 angstrom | 5.68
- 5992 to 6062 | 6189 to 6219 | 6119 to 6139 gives 0.96 angstrom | 5.7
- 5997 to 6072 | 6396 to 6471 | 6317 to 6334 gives 0.05 angstrom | 5.58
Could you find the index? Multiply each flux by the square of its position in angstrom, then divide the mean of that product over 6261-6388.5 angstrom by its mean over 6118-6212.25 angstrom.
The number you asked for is 1.06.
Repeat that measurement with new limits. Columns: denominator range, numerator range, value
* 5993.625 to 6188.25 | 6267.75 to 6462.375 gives 1.07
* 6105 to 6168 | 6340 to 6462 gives 1.10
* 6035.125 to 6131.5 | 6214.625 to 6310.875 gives 1.03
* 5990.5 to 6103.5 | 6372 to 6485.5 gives 1.09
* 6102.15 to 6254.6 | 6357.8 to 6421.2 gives 1.07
